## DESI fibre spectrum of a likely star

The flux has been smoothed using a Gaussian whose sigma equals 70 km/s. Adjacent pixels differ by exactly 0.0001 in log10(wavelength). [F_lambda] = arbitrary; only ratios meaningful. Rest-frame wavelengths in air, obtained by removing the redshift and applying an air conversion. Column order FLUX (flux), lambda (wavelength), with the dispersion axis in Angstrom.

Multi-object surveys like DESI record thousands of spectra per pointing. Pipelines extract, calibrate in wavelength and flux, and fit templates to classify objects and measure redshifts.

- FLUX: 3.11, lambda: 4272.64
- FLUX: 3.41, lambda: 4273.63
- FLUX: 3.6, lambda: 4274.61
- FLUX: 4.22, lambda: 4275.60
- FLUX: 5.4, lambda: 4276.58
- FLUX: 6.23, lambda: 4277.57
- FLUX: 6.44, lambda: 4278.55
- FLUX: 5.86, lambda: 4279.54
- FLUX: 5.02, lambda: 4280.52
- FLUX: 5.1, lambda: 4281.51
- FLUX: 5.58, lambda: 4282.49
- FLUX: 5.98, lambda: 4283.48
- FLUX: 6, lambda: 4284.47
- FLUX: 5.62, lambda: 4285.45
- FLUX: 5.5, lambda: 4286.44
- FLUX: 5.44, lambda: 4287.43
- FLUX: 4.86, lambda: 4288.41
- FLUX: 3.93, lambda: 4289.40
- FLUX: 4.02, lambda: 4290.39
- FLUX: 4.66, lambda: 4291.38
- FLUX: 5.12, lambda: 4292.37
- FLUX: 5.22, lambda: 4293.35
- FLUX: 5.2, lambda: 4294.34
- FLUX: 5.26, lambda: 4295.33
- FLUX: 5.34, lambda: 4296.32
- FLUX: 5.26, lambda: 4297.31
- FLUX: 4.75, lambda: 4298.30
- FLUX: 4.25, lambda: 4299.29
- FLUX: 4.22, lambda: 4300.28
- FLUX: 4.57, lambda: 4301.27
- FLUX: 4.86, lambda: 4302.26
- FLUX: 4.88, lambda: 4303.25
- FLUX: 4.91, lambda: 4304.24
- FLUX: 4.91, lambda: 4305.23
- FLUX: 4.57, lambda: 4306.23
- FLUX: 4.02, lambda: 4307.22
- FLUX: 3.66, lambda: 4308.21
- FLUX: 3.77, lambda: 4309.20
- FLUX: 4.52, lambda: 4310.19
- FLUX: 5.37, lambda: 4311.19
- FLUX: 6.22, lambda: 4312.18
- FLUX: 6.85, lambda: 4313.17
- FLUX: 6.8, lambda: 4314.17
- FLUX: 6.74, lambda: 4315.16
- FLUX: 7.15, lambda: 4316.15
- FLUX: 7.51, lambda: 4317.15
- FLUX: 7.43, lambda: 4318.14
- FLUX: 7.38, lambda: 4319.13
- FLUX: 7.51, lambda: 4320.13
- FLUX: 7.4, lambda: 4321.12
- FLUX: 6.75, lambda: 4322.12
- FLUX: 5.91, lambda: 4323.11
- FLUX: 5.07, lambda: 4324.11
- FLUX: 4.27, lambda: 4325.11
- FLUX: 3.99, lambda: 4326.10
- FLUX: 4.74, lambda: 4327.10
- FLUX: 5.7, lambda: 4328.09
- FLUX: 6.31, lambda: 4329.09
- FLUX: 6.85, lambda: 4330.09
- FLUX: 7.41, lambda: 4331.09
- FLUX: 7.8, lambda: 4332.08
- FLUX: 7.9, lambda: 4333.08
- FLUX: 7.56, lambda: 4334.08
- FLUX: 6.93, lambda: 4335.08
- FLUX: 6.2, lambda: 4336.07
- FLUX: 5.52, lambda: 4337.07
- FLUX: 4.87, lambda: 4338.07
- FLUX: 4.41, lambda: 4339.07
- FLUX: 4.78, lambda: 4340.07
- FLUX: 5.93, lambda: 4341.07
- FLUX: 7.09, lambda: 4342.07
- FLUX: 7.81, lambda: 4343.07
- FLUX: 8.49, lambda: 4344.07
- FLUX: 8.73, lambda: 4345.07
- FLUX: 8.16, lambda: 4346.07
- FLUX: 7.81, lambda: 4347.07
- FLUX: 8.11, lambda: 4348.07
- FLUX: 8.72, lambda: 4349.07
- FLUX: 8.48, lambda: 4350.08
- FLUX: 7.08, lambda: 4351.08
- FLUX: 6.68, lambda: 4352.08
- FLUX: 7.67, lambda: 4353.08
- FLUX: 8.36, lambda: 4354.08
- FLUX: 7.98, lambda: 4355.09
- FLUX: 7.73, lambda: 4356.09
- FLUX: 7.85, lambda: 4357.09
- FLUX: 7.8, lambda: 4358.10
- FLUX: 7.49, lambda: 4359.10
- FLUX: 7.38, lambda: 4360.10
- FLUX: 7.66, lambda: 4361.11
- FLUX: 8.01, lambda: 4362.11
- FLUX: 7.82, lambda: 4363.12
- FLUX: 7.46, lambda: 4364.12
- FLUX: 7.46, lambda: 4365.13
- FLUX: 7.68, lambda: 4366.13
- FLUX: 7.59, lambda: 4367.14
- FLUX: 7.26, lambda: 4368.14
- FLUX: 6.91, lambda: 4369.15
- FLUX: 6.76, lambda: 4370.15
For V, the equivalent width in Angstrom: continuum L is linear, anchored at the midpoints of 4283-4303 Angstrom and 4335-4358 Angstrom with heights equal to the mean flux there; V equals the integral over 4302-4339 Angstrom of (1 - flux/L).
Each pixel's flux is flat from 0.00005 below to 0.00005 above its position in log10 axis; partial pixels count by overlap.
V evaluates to 1.2 Angstrom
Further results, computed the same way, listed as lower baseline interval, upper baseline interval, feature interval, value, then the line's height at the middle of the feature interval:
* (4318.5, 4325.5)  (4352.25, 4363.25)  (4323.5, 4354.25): 1.4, 7.03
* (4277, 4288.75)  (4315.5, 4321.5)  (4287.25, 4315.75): 6.9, 6.56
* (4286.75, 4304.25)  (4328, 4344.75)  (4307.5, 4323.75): -1.5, 5.7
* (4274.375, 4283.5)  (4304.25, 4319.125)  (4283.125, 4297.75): 0.9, 5.48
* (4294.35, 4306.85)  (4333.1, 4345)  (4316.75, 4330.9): -1.0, 5.82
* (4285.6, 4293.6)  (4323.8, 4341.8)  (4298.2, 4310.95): 1.9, 5.23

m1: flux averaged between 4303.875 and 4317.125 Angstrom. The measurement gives 5.42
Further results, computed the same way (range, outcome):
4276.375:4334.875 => 5.63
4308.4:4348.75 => 6.48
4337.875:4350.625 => 7.24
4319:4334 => 6.34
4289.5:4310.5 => 4.65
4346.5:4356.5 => 7.86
